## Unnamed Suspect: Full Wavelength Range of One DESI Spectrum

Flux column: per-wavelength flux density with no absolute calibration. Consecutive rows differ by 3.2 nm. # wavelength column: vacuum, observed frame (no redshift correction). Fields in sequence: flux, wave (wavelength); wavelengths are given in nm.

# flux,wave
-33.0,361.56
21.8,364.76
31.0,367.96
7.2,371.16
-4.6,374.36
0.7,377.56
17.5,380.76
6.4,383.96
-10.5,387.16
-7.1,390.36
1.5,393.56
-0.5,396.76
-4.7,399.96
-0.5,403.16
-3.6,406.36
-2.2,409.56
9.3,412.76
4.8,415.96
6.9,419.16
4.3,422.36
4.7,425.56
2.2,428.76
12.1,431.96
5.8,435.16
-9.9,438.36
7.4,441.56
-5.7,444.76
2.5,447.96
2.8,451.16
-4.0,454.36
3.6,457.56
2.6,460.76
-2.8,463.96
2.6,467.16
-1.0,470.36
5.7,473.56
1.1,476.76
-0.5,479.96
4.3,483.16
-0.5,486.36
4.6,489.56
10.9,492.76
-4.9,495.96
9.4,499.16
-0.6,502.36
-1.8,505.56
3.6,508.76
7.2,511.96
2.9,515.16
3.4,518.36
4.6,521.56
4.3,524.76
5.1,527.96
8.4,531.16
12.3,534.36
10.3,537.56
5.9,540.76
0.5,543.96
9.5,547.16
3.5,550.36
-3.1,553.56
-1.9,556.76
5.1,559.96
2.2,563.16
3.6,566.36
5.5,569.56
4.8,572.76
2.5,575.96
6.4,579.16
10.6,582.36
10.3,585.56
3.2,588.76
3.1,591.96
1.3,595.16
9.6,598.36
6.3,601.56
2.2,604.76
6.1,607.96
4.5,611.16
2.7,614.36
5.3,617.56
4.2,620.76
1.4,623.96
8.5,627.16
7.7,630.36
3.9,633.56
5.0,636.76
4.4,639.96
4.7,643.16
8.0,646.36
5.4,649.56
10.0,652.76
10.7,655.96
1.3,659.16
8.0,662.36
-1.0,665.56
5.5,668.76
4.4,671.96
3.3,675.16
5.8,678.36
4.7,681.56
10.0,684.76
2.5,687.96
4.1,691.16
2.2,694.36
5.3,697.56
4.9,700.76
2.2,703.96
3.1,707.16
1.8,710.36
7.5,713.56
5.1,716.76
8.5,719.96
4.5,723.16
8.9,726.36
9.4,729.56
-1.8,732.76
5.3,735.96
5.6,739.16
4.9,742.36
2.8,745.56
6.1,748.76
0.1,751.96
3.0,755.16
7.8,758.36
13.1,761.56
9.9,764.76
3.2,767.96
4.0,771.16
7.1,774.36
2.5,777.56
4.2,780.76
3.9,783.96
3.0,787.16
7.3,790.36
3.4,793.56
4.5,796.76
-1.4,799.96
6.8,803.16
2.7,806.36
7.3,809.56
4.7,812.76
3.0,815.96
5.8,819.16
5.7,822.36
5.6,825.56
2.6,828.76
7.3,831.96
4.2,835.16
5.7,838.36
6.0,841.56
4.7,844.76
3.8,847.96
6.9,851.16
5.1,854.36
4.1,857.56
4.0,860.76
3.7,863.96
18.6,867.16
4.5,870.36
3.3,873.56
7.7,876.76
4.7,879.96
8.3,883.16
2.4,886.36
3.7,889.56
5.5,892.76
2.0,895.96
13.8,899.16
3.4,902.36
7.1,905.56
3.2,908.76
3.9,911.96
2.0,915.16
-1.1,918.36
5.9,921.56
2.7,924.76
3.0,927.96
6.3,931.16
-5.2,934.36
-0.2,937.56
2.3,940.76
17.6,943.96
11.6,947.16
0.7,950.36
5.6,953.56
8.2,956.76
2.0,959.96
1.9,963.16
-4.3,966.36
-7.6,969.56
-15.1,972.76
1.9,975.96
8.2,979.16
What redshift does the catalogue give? 0.321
